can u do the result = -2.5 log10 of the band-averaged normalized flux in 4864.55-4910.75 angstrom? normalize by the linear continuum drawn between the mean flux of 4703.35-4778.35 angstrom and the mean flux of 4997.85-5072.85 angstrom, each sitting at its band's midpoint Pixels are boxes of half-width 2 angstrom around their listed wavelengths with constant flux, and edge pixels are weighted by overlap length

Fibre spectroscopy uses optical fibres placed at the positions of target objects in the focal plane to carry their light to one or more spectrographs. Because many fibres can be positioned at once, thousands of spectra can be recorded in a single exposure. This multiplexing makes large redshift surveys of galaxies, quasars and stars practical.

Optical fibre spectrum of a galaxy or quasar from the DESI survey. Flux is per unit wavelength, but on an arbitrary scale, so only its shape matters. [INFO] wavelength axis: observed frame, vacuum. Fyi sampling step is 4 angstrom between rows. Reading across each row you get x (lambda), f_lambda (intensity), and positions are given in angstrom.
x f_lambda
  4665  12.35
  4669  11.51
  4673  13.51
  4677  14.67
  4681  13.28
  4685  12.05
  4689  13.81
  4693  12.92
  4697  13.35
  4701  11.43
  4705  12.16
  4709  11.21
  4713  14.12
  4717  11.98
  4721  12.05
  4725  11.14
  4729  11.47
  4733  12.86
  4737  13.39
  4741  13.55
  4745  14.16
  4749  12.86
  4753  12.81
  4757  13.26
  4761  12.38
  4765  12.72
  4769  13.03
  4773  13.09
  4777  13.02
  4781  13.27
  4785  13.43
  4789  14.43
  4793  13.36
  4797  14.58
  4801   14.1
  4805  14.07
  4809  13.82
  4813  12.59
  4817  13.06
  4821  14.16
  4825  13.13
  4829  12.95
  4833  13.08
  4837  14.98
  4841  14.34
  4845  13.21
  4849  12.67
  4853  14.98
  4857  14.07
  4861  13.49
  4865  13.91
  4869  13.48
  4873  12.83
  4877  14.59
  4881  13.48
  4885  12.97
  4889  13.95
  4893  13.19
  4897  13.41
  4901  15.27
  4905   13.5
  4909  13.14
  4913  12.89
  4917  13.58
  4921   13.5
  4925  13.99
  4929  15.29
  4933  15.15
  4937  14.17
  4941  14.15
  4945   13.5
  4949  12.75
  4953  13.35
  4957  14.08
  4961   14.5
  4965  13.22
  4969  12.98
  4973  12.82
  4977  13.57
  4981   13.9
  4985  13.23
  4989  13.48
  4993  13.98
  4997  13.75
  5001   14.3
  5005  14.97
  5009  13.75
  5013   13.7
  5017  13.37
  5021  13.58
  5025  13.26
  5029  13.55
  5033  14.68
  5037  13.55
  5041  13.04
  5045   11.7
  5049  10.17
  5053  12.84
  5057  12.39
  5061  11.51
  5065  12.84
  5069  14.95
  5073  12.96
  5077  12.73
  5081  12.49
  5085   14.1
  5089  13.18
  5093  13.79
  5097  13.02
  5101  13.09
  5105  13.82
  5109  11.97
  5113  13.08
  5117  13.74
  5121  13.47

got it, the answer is -0.05 mag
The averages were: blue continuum 12.7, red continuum 13.2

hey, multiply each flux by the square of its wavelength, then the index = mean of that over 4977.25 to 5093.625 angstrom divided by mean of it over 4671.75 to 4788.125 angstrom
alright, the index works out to 1.17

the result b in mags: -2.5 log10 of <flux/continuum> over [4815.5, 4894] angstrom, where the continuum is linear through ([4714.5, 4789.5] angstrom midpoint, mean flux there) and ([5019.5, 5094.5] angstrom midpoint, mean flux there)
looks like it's -0.059 mag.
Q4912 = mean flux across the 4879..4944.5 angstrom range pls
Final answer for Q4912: 13.8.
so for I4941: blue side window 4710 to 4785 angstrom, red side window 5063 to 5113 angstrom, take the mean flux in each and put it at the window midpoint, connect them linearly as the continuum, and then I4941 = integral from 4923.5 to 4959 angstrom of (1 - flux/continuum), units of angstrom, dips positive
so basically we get -2.67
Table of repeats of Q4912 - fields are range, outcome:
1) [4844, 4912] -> 13.7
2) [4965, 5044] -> 13.6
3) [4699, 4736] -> 12.1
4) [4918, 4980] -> 13.8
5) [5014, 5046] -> 13.4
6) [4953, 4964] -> 14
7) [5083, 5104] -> 13.5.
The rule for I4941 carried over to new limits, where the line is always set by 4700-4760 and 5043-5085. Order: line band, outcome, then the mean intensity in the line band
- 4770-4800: -2.4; 13.6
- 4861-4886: -2.0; 13.6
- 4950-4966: -1.5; 13.8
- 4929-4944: -2.4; 14.5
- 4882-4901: -1.6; 13.6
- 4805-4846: -3.3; 13.6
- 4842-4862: -1.9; 13.7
